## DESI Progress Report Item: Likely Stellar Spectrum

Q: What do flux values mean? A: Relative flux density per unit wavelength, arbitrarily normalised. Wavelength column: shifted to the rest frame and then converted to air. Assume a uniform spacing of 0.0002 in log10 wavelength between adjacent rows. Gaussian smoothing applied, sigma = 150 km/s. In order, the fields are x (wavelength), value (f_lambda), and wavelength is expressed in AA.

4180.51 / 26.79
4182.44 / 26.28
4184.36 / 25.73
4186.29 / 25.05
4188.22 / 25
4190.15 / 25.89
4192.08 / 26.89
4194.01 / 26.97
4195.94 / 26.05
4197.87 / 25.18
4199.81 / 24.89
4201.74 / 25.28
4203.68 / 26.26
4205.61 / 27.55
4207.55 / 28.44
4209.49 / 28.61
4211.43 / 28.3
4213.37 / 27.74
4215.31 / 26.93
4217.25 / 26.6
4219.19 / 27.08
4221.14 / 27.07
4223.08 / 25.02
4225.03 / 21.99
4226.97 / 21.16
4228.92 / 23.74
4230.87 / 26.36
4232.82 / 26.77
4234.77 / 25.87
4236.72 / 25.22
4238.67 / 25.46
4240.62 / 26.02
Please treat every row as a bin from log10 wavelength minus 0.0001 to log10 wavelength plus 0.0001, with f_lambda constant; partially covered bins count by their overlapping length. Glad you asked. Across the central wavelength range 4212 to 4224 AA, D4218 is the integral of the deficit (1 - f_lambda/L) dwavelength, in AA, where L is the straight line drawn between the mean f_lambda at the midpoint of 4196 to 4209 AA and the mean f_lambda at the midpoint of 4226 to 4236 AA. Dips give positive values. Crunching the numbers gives -0.6 AA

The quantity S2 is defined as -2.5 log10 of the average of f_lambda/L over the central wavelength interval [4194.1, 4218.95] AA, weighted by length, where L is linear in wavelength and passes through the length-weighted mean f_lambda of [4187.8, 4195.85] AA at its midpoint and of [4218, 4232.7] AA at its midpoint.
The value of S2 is -0.05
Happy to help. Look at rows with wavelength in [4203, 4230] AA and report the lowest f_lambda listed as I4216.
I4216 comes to 21.16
